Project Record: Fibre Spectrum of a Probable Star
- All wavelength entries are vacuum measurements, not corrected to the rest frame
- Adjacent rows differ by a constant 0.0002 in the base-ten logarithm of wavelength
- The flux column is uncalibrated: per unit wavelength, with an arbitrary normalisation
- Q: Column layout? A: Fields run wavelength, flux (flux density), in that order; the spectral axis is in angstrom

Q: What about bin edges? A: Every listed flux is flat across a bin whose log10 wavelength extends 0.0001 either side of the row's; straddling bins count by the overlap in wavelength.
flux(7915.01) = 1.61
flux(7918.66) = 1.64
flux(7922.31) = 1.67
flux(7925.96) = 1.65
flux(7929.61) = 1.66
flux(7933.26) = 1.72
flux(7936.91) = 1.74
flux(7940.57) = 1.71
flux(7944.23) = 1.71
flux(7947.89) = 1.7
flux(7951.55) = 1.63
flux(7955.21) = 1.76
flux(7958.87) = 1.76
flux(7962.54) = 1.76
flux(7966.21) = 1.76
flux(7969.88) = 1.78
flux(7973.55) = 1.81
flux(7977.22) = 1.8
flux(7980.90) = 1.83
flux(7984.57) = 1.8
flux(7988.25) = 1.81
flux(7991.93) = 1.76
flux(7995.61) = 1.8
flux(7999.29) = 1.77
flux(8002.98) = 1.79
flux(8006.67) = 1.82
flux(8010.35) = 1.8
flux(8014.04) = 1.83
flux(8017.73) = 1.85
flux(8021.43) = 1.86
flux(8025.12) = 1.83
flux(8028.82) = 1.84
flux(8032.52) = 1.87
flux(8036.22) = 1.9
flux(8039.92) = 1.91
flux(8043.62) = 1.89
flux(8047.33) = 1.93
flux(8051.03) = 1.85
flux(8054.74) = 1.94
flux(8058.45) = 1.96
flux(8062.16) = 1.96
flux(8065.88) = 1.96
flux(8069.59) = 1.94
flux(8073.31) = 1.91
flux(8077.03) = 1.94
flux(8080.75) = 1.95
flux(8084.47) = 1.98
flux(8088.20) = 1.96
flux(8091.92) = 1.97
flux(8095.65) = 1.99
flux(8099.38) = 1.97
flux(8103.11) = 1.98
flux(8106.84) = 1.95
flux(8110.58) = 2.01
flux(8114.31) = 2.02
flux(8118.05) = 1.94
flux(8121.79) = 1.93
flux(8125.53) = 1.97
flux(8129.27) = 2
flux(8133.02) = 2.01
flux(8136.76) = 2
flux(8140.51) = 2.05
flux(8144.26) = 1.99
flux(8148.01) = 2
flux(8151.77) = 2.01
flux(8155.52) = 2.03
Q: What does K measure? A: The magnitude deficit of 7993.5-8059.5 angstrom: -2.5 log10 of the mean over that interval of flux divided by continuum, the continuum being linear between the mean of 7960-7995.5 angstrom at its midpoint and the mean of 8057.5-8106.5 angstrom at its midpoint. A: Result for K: 0.007 mag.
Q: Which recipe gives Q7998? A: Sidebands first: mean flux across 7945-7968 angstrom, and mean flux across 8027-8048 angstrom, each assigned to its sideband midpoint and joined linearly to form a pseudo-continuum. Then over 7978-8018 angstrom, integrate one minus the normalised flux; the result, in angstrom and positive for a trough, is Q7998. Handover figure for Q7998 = 0.1 angstrom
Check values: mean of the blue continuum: 1.73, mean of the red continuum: 1.89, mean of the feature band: 1.8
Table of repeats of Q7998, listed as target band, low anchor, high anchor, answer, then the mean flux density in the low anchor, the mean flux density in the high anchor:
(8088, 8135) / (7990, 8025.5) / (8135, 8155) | -0.4 angstrom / 1.81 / 2.01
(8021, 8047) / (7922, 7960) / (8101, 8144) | -0.4 angstrom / 1.7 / 1.99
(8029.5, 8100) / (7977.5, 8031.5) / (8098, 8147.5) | -1.2 angstrom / 1.81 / 1.99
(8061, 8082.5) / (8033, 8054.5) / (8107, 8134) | -0.2 angstrom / 1.9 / 1.98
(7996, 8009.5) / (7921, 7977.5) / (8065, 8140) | 0.1 angstrom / 1.72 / 1.97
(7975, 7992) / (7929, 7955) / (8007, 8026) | -0.3 angstrom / 1.7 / 1.83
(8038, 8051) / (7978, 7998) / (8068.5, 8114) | -0.1 angstrom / 1.8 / 1.96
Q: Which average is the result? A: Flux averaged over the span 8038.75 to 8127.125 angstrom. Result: 1.95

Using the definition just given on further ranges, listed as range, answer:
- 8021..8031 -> 1.84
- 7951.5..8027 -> 1.79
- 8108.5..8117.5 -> 2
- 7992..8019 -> 1.8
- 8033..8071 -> 1.92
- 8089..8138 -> 1.98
